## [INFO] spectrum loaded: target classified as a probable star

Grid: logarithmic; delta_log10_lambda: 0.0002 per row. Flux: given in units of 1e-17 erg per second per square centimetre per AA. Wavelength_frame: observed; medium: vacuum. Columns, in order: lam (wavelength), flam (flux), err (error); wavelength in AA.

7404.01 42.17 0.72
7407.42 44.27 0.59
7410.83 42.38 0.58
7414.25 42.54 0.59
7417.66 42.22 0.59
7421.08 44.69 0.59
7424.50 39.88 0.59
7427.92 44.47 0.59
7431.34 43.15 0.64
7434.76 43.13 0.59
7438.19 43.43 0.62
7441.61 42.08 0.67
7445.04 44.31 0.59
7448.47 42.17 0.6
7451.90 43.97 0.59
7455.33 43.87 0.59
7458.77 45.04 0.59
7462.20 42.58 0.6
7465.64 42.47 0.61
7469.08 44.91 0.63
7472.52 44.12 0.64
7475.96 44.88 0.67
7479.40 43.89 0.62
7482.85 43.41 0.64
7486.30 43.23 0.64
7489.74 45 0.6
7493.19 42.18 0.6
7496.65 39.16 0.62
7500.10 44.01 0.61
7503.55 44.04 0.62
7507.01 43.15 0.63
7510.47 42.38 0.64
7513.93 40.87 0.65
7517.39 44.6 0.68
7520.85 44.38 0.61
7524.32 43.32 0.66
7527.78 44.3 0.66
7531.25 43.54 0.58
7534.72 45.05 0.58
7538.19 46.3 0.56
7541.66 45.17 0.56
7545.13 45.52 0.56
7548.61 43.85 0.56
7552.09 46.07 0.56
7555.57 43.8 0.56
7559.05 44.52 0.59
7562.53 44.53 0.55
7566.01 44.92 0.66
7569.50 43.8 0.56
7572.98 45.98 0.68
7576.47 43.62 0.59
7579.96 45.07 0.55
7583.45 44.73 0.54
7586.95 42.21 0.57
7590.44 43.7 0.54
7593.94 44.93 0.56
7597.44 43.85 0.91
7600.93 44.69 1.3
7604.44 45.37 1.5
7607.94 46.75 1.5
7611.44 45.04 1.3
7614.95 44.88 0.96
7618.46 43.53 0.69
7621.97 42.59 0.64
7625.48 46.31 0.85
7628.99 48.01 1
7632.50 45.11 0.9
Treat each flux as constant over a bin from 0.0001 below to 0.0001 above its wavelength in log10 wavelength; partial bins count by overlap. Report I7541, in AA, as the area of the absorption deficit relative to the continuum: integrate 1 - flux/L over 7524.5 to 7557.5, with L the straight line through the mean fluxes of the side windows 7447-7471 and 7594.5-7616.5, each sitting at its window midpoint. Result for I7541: -0.3 AA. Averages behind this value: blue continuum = 43.6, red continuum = 45.1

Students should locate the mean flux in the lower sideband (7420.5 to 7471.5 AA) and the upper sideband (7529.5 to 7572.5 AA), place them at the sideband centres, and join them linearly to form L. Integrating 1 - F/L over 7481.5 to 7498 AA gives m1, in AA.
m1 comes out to 0.5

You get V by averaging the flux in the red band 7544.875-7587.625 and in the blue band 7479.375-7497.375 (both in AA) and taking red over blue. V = 1.04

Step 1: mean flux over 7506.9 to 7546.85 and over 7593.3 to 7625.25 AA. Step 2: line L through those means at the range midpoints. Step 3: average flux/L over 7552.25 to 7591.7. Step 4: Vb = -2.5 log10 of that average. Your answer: 0.00 mag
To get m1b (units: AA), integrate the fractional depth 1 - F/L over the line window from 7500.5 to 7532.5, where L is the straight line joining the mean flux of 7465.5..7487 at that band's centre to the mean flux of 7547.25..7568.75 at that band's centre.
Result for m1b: 0.6 AA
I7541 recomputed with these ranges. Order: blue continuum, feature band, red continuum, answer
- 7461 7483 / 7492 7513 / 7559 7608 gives 0.74 AA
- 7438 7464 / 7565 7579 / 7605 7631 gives 0.07 AA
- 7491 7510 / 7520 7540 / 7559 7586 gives -0.51 AA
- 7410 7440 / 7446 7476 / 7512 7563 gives -0.25 AA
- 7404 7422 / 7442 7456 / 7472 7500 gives -0.09 AA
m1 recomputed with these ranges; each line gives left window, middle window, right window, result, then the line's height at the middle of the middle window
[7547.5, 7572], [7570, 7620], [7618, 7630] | 0.3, 44.9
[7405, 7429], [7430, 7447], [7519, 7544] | 0.0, 43.2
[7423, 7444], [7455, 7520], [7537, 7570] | 0.5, 43.7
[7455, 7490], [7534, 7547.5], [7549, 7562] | -0.3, 44.5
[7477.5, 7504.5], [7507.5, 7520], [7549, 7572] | 0.2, 43.6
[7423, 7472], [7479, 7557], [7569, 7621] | 0.2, 43.9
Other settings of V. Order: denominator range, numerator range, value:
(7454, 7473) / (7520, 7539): 1.01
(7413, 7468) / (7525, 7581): 1.04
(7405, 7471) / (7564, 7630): 1.03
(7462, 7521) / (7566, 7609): 1.03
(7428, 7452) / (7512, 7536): 1.01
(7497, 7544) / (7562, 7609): 1.02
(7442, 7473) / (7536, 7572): 1.03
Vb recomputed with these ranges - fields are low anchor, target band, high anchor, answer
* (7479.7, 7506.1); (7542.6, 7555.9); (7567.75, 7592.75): -0.03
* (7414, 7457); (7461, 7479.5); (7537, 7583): -0.01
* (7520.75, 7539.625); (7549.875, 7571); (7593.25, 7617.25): 0.00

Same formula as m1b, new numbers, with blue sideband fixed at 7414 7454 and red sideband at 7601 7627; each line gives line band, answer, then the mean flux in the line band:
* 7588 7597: 0.1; 44.1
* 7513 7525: 0.1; 43.4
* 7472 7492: -0.2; 44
